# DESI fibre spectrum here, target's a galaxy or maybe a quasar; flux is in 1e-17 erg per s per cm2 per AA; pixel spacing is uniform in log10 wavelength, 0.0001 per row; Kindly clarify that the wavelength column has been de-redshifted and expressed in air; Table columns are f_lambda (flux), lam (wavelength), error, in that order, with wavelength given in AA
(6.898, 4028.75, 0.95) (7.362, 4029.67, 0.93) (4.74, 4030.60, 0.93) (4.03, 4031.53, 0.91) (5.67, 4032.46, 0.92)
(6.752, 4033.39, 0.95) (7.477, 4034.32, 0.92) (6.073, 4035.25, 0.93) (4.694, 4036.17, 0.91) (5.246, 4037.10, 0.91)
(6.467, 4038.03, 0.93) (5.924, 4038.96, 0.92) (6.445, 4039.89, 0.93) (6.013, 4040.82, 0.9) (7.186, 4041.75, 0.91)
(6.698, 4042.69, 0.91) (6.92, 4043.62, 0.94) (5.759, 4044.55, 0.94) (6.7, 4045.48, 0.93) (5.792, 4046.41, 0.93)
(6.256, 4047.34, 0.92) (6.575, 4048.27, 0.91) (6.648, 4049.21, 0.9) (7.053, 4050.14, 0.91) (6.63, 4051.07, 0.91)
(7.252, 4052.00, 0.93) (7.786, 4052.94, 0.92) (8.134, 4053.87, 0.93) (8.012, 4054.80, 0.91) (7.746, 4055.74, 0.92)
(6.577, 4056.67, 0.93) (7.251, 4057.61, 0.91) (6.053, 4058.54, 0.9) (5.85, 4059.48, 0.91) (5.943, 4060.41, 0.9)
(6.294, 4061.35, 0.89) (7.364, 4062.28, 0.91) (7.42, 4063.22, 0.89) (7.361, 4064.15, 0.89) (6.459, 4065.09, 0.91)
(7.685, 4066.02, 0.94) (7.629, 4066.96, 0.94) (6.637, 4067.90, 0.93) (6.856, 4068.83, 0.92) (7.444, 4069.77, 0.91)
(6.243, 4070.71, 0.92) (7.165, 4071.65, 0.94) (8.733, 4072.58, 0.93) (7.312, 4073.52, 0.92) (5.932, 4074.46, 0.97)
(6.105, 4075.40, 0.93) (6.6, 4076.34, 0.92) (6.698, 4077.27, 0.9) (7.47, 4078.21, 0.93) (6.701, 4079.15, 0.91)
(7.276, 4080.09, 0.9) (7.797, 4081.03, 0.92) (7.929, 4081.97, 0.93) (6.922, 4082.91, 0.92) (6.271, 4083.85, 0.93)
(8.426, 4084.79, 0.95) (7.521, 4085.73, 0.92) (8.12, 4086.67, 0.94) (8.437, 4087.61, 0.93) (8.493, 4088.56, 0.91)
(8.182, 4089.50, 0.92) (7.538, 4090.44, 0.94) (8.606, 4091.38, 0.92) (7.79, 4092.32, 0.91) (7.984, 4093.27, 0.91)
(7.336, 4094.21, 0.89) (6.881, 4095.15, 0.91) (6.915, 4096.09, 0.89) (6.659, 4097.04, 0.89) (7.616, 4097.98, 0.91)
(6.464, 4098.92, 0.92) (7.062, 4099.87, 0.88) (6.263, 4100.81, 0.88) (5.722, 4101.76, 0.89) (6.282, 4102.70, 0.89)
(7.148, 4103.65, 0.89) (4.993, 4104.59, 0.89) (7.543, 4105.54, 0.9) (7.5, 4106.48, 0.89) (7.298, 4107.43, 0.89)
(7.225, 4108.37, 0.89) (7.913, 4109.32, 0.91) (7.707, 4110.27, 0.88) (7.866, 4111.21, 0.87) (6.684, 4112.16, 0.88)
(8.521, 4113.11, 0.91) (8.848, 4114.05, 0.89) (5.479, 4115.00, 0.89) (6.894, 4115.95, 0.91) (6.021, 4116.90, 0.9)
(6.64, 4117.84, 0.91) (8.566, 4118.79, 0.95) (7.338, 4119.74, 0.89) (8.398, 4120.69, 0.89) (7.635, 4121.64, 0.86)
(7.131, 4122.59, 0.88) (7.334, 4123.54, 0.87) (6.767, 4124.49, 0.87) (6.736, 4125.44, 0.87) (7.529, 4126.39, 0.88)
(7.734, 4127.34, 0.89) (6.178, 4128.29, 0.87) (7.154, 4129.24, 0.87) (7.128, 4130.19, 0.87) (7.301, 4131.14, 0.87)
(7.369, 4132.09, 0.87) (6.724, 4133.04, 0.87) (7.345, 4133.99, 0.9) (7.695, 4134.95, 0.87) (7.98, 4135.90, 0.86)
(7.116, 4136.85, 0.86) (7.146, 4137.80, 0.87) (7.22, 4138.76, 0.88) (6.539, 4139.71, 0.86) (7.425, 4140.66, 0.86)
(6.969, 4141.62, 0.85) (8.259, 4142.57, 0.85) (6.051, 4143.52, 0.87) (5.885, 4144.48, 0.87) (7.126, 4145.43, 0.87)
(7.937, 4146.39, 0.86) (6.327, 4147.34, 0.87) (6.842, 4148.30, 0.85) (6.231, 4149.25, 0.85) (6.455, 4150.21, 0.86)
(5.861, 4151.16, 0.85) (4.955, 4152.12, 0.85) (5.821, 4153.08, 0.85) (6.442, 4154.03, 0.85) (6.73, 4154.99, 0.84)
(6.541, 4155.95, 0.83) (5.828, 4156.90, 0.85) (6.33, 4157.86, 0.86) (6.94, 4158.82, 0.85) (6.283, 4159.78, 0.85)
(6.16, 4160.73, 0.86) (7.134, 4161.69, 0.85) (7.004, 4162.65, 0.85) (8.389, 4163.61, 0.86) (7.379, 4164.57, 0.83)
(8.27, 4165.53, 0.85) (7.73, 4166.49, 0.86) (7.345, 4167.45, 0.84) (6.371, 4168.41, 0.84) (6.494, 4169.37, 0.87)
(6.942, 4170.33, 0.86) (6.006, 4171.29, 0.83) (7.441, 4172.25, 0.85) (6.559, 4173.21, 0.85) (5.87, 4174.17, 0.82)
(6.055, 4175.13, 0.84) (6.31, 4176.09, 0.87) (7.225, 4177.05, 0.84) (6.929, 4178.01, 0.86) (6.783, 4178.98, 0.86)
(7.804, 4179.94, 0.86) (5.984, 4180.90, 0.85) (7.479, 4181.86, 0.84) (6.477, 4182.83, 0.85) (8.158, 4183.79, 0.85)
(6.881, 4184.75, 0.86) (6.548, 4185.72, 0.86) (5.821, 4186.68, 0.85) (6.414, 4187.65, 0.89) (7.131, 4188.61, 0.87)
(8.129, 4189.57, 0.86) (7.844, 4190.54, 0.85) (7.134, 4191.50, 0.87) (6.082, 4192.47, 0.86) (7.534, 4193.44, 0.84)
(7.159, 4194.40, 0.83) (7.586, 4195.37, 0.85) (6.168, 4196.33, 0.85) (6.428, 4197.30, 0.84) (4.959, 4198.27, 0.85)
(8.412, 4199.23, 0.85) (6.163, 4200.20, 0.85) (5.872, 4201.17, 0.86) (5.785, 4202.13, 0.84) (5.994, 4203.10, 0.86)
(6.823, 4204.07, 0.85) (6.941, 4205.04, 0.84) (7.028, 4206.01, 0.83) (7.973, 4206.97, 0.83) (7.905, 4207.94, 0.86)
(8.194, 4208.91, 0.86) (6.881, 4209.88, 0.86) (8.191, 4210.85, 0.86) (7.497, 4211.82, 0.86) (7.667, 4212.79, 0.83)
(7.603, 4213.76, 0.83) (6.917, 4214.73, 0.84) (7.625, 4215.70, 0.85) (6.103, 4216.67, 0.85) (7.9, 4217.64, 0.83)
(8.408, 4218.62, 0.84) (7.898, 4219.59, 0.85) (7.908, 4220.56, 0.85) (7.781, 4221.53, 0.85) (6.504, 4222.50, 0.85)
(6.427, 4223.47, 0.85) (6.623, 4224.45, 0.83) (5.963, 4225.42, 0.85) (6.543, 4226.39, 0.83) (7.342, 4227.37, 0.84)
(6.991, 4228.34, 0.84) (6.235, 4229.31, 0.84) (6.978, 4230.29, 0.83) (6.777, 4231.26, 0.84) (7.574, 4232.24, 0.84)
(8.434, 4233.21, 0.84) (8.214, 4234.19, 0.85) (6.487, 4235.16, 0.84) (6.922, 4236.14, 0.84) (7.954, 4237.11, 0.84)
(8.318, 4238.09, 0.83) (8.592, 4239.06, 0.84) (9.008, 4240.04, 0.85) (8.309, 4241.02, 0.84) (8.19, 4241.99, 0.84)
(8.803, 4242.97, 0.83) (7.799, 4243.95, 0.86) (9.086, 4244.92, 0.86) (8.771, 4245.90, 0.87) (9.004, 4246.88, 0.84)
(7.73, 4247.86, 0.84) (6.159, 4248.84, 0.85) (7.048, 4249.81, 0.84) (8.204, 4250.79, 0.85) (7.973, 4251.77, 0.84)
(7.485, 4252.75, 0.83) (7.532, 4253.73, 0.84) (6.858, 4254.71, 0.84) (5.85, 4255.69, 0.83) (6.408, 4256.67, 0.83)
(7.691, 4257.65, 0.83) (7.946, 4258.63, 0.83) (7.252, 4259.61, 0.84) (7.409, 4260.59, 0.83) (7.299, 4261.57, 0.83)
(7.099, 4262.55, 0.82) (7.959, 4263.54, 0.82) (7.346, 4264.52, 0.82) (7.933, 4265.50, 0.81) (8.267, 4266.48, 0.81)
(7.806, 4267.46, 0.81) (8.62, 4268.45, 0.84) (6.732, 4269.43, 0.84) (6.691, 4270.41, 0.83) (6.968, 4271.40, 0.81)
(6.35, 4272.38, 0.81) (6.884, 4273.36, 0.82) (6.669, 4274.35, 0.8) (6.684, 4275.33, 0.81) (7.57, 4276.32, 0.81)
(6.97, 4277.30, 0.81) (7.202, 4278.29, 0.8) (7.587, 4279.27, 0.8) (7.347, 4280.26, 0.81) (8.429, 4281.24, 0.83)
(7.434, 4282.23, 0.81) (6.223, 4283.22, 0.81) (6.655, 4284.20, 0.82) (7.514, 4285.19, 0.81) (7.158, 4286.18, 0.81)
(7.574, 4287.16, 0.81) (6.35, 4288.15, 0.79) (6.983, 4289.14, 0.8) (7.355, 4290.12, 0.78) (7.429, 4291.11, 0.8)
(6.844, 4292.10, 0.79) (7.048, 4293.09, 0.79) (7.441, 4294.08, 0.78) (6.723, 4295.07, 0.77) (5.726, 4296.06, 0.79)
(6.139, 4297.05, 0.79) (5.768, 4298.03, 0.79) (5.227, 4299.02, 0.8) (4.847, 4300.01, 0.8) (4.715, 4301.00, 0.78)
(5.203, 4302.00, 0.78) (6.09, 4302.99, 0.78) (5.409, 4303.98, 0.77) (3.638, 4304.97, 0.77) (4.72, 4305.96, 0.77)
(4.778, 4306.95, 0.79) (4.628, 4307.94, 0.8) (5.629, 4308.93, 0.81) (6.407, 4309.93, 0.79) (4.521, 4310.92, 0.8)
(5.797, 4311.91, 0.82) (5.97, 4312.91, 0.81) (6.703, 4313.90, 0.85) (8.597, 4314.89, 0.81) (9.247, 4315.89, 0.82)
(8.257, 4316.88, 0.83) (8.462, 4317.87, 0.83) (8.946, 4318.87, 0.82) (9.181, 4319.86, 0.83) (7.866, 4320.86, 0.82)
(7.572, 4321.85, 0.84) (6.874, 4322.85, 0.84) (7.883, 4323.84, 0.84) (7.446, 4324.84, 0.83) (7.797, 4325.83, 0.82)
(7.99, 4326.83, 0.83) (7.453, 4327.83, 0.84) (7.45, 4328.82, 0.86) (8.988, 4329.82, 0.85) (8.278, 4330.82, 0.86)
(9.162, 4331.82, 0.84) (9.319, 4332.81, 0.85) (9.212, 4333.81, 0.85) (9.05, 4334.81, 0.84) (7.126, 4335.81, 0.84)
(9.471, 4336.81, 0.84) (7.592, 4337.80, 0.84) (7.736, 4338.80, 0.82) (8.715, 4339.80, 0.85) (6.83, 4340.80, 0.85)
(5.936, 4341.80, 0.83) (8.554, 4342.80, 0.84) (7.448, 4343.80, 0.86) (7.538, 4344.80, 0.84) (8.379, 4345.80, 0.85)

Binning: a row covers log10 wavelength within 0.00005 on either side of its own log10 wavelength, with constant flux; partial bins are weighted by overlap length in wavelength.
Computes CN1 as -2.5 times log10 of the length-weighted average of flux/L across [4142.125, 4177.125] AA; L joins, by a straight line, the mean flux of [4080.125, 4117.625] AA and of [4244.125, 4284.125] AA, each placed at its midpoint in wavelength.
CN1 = 0.10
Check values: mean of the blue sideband 7.3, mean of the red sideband 7.41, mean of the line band 6.68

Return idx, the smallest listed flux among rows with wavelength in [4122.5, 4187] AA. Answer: 4.955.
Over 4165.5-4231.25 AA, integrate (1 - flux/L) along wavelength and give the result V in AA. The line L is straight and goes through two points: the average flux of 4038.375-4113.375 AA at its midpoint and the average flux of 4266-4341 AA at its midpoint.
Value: 1.1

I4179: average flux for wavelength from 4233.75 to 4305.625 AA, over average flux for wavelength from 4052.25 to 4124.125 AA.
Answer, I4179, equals 0.99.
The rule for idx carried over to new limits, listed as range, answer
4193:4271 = 4.959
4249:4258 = 5.85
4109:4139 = 5.479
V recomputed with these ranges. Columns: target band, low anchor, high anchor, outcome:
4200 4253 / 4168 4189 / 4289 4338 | -4.89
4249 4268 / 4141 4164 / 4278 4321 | -2.32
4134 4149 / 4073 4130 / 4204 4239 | 0.36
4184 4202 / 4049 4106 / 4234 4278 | 1.51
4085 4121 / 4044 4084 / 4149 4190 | -2.42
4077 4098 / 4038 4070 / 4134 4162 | -2.39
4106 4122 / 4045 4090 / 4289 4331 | -0.90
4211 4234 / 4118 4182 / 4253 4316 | -1.43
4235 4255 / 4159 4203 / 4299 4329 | -3.56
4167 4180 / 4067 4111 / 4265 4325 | 0.67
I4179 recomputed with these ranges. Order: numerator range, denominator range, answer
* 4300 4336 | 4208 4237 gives 0.97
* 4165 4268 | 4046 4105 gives 1.02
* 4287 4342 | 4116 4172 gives 1.01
